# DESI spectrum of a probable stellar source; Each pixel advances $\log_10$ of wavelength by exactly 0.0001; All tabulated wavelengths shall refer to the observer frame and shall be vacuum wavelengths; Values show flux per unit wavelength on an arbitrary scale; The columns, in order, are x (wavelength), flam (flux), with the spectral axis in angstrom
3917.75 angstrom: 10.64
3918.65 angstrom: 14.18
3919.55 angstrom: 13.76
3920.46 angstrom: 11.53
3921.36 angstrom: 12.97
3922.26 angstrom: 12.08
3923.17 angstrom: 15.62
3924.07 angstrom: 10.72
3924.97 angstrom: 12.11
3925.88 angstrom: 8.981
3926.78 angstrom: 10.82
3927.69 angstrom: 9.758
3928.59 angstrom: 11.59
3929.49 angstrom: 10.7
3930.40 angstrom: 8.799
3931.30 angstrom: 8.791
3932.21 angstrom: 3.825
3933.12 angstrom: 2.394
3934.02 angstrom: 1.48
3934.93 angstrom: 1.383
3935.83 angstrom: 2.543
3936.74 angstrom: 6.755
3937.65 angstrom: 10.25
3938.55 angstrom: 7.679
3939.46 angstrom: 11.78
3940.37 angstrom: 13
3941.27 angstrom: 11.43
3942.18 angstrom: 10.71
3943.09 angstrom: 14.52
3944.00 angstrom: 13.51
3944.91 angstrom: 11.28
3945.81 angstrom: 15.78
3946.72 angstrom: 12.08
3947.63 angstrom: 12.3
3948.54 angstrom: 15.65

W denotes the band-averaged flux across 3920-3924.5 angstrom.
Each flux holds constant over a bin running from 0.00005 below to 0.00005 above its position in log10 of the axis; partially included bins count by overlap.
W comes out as 12.6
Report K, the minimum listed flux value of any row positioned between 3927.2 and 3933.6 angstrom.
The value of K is 2.394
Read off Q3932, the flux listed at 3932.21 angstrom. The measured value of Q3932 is 3.825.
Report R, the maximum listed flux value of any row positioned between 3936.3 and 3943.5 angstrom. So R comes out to 14.52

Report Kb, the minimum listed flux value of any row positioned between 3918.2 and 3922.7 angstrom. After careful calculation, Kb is 11.53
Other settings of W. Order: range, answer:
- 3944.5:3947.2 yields 13.1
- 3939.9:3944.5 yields 12.6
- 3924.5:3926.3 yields 10.6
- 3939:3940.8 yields 12.3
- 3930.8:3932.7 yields 6.3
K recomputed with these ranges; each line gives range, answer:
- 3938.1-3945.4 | 7.679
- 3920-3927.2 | 8.981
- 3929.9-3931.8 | 8.791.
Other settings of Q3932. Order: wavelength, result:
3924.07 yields 10.72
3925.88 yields 8.981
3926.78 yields 10.82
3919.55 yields 13.76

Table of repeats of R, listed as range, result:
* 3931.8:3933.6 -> 3.825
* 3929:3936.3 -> 10.7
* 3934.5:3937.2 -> 6.755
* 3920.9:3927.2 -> 15.62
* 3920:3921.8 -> 12.97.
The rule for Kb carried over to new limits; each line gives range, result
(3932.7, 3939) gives 1.383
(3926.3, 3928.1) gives 9.758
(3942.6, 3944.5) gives 13.51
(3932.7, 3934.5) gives 1.48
